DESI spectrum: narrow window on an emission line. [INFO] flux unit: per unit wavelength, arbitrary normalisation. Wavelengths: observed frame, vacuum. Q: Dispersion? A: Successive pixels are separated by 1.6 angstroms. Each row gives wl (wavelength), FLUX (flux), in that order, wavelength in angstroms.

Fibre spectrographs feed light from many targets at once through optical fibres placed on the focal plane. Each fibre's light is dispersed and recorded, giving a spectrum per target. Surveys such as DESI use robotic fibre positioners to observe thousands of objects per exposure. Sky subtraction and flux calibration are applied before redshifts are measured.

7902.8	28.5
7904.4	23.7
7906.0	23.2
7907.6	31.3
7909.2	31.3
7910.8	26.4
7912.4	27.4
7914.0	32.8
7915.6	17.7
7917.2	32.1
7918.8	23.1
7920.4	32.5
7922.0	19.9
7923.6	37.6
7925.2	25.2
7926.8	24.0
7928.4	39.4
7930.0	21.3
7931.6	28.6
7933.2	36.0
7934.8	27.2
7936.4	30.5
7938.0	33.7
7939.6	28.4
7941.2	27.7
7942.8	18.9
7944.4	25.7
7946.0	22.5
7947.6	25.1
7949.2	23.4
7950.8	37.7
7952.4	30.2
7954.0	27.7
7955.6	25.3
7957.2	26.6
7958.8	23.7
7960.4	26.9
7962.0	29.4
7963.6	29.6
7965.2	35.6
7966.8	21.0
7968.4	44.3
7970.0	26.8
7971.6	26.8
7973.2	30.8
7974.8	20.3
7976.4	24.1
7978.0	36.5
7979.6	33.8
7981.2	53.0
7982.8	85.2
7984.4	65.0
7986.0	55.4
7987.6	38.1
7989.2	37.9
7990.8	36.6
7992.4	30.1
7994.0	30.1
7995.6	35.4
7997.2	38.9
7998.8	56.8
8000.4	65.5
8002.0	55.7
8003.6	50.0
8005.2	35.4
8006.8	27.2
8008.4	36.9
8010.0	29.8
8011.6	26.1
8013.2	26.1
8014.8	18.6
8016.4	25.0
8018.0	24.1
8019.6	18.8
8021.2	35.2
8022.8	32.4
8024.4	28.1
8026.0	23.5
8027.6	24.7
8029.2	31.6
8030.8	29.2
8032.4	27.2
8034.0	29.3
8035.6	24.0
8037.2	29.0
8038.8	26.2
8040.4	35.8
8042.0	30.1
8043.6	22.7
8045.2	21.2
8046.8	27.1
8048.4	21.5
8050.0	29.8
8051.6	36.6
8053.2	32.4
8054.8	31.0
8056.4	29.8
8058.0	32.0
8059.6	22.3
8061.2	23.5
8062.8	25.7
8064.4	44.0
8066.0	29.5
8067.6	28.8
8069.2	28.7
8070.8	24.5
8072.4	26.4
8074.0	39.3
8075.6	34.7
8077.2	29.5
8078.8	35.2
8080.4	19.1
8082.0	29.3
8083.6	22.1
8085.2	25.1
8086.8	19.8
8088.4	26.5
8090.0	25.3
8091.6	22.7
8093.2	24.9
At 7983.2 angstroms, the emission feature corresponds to [S II] 6716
